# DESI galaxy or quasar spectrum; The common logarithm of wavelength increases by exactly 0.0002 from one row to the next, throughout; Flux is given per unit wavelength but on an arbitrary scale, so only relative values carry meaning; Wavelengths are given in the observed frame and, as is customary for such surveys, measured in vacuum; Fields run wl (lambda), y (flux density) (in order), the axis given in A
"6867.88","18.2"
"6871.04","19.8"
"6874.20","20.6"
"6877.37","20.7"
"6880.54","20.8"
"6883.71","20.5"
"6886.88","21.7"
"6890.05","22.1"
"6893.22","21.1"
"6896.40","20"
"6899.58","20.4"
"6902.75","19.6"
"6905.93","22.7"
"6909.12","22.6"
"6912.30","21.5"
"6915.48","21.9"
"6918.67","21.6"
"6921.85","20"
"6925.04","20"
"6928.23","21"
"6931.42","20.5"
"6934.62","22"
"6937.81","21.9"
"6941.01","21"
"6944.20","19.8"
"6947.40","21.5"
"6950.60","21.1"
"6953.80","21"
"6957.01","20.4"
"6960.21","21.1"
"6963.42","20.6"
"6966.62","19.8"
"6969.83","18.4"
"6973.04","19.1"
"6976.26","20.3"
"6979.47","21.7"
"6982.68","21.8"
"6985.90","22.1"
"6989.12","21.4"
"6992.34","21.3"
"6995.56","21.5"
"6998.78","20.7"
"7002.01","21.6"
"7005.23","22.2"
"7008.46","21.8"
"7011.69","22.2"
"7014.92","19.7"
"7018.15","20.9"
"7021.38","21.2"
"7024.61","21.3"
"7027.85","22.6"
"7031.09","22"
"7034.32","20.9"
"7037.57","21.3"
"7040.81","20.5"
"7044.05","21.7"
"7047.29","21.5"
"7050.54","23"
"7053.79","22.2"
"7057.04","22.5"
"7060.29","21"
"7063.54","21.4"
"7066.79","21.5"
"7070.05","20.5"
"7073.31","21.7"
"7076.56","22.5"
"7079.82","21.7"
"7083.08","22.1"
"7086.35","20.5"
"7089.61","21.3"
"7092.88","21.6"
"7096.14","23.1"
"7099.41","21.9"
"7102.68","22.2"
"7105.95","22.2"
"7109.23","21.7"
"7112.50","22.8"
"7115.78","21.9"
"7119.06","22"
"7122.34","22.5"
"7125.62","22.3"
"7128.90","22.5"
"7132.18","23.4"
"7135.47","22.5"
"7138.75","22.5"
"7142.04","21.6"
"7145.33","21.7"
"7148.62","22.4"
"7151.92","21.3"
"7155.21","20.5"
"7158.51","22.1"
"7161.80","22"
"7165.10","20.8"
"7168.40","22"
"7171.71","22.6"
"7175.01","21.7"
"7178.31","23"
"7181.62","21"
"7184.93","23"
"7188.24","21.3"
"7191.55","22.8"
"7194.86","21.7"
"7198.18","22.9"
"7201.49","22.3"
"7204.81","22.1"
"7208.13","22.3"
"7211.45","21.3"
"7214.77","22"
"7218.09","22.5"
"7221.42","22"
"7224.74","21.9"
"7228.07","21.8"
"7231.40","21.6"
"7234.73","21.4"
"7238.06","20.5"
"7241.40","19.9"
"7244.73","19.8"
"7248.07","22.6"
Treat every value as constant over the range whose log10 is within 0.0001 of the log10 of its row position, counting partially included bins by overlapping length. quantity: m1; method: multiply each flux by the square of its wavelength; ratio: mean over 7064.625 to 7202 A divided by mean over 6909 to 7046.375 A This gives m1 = 1.09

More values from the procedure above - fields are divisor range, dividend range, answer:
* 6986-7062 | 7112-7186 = 1.06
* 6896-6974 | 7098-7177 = 1.12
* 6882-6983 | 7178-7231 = 1.14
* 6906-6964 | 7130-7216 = 1.12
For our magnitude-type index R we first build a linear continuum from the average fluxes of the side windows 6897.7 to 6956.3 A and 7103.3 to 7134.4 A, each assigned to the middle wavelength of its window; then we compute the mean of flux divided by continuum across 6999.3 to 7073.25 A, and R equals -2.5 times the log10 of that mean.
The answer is 0.015 mag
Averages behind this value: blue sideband 21.1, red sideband 22.4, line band 21.5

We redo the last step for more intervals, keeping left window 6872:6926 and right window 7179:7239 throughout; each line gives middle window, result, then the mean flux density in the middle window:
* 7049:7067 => -0.02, 22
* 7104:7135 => -0.03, 22.4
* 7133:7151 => -0.02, 22.2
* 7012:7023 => 0.03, 20.8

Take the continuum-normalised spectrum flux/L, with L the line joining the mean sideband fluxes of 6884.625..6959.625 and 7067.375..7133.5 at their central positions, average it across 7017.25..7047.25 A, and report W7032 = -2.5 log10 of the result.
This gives 0.01 mag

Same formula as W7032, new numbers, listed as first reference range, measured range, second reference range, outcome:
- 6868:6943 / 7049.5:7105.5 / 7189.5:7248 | -0.02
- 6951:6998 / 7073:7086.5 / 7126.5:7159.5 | -0.01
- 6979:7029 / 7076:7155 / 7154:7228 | -0.01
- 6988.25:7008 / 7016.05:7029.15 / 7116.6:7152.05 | 0.01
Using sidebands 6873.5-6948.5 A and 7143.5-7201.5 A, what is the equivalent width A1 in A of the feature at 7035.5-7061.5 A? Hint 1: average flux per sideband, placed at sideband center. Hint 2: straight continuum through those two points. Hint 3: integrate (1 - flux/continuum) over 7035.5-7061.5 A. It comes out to -0.2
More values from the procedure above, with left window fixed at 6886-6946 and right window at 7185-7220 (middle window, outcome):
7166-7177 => 0.0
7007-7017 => 0.1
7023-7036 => -0.1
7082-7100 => 0.0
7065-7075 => 0.2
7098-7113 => -0.2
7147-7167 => 0.4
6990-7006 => 0.0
